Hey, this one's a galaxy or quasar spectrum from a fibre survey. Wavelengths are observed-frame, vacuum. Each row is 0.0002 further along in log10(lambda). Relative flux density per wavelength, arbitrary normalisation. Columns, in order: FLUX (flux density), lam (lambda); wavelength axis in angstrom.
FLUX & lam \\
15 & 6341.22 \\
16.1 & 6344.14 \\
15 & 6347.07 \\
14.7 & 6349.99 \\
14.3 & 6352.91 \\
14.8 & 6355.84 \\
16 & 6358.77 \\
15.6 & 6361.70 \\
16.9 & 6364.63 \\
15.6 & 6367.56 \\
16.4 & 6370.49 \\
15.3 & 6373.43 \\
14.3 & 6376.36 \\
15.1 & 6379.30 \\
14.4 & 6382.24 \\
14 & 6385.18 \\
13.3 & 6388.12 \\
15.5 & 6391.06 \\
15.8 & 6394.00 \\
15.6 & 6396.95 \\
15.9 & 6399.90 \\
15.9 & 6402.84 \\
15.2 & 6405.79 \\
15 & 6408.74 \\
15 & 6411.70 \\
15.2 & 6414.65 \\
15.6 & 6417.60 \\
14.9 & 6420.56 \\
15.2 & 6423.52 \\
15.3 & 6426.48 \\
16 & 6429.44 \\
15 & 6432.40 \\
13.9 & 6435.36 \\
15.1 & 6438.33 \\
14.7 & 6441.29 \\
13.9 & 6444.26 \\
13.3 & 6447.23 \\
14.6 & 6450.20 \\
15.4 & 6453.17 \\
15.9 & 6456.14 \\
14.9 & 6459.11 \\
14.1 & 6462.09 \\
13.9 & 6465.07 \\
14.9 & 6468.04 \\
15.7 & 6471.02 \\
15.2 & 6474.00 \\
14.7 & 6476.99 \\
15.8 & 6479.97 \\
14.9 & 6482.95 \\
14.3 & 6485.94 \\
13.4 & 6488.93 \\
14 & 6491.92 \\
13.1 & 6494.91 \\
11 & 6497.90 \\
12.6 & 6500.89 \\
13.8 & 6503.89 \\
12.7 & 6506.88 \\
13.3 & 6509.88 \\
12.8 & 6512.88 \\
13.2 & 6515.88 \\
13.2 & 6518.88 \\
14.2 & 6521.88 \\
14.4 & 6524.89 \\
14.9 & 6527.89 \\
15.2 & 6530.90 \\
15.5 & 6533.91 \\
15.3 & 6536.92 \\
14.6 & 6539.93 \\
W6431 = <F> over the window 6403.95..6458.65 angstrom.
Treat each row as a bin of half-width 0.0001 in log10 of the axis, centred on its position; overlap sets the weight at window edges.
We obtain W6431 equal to 15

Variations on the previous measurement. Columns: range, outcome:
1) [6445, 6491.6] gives 14.7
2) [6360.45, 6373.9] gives 16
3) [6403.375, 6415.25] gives 15.1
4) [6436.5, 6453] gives 14.4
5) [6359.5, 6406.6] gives 15.3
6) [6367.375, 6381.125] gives 15.3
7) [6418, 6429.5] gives 15.3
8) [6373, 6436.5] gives 15.1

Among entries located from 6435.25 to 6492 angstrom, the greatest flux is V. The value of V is 15.9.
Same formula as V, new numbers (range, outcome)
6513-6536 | 15.5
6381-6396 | 15.8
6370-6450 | 16.4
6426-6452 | 16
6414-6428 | 15.6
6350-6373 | 16.9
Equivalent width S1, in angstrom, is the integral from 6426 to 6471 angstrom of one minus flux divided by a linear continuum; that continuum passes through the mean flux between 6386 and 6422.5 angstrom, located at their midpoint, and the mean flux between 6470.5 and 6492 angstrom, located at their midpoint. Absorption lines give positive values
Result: 0.6 angstrom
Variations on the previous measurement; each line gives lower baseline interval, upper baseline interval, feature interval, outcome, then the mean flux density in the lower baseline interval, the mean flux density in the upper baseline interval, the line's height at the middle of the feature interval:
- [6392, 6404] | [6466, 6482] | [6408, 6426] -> 0.6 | 15.8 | 15.2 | 15.6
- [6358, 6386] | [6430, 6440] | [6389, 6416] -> -0.6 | 15.4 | 14.8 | 15.1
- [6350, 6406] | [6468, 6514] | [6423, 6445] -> -0.5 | 15.2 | 13.9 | 14.6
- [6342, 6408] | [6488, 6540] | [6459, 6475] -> -0.6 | 15.3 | 13.7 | 14.2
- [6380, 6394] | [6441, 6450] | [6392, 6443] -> -3.7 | 14.5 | 14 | 14.2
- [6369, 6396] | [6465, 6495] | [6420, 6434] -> -0.5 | 14.9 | 14.6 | 14.8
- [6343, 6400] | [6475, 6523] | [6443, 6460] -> -0.6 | 15.2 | 13.6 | 14.2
